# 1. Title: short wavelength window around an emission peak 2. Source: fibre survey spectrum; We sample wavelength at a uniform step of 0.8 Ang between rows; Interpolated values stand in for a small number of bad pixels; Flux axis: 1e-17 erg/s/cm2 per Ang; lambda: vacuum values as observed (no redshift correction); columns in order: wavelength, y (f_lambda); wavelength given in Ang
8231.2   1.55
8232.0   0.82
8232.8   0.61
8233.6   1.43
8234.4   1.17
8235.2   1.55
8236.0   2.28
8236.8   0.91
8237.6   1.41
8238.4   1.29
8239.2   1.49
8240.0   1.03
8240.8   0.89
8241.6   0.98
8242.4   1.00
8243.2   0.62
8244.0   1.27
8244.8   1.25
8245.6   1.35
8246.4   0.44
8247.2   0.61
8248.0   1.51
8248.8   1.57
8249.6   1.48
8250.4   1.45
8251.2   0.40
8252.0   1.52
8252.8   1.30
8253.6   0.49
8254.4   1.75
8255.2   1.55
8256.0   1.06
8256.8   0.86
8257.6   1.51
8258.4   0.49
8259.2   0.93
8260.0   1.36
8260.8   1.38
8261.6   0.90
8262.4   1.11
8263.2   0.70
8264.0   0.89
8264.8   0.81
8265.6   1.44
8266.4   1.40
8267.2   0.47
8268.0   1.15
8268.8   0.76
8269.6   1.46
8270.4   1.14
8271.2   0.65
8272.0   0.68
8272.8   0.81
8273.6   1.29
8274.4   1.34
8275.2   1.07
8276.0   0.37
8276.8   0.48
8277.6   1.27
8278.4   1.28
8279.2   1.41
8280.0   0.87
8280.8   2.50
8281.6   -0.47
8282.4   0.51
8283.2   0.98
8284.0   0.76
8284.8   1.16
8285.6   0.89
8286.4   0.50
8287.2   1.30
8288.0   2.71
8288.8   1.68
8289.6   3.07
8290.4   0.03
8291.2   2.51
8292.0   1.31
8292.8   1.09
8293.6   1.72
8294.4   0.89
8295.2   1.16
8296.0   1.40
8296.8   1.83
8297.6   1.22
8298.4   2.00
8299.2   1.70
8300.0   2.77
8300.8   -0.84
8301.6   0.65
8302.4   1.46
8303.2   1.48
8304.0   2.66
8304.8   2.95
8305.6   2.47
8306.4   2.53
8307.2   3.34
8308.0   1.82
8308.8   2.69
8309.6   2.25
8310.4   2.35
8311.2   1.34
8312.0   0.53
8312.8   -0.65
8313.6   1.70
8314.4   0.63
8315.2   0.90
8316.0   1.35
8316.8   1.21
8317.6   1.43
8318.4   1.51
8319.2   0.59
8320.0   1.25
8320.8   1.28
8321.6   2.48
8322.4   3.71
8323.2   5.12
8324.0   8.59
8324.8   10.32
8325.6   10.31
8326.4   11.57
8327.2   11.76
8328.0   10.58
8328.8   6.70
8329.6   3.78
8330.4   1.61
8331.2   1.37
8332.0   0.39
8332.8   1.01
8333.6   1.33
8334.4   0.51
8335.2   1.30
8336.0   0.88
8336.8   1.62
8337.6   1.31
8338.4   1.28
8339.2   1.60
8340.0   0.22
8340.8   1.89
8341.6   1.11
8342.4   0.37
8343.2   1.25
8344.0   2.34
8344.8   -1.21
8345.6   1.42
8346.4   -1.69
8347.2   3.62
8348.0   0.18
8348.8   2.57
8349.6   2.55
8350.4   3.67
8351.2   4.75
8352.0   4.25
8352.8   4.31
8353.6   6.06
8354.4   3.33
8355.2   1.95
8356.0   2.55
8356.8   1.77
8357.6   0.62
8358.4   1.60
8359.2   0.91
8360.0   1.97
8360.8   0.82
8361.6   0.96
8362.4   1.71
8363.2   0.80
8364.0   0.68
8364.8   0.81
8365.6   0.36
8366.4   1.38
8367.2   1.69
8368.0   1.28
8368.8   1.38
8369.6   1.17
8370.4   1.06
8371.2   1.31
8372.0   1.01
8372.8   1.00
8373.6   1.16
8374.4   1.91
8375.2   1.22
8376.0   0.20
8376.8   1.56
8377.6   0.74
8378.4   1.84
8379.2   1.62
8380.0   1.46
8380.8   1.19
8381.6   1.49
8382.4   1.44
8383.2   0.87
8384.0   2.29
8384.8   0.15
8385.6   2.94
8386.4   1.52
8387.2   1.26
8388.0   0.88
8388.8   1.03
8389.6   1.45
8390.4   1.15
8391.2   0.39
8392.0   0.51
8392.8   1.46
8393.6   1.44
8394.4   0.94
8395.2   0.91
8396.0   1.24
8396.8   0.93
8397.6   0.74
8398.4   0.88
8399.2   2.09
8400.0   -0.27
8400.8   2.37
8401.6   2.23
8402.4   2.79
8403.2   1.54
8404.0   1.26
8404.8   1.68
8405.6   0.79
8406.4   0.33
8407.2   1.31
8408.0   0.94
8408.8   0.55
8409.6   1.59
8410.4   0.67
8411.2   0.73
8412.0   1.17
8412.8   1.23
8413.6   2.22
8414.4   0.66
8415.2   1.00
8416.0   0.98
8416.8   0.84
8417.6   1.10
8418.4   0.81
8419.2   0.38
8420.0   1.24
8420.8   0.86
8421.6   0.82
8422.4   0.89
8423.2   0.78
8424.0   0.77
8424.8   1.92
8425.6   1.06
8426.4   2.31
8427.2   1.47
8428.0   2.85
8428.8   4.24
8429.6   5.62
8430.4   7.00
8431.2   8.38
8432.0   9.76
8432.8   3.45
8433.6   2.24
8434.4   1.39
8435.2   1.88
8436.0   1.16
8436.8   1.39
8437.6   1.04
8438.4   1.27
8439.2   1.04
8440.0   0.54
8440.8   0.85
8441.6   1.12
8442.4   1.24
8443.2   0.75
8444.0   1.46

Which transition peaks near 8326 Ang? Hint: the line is H-alpha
